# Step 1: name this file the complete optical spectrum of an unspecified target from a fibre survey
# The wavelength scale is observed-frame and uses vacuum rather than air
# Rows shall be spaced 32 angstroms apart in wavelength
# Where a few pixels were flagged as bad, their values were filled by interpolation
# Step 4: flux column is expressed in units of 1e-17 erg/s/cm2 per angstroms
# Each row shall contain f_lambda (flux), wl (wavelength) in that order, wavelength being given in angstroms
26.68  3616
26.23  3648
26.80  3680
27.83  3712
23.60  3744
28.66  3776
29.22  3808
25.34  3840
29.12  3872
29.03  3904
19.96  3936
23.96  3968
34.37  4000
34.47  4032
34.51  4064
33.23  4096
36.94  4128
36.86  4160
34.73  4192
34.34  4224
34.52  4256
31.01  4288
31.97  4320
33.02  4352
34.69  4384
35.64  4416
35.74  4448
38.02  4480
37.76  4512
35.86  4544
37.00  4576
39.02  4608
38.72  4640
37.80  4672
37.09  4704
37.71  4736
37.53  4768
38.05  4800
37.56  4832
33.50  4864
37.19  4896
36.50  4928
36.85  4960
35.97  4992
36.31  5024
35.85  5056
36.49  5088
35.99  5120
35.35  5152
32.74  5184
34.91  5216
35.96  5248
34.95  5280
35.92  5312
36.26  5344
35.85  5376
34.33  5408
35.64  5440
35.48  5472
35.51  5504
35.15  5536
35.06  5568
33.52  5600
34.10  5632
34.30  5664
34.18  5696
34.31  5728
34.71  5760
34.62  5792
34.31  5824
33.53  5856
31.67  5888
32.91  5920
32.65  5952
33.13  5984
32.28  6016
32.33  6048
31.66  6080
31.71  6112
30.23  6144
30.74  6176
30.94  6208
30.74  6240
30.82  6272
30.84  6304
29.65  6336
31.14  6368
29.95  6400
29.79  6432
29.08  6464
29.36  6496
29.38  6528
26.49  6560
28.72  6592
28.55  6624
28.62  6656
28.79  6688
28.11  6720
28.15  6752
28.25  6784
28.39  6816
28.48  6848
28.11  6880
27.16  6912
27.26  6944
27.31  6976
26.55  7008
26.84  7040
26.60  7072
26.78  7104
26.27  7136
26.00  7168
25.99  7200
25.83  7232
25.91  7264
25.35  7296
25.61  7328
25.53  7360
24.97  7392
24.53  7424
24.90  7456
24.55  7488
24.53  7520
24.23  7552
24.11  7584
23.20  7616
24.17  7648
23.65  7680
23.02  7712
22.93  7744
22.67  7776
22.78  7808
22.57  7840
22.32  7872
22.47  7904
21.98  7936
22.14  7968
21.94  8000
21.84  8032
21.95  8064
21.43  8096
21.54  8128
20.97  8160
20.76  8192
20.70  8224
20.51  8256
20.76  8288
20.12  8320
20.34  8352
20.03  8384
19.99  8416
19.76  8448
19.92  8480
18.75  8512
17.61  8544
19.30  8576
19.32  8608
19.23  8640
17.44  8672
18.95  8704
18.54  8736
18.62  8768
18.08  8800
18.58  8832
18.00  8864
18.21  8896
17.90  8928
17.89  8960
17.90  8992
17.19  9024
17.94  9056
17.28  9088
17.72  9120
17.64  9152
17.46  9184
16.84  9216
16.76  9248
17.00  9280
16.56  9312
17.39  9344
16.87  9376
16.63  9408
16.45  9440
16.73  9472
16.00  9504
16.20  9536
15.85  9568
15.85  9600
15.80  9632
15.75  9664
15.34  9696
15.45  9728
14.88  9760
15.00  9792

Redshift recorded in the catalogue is 0.000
